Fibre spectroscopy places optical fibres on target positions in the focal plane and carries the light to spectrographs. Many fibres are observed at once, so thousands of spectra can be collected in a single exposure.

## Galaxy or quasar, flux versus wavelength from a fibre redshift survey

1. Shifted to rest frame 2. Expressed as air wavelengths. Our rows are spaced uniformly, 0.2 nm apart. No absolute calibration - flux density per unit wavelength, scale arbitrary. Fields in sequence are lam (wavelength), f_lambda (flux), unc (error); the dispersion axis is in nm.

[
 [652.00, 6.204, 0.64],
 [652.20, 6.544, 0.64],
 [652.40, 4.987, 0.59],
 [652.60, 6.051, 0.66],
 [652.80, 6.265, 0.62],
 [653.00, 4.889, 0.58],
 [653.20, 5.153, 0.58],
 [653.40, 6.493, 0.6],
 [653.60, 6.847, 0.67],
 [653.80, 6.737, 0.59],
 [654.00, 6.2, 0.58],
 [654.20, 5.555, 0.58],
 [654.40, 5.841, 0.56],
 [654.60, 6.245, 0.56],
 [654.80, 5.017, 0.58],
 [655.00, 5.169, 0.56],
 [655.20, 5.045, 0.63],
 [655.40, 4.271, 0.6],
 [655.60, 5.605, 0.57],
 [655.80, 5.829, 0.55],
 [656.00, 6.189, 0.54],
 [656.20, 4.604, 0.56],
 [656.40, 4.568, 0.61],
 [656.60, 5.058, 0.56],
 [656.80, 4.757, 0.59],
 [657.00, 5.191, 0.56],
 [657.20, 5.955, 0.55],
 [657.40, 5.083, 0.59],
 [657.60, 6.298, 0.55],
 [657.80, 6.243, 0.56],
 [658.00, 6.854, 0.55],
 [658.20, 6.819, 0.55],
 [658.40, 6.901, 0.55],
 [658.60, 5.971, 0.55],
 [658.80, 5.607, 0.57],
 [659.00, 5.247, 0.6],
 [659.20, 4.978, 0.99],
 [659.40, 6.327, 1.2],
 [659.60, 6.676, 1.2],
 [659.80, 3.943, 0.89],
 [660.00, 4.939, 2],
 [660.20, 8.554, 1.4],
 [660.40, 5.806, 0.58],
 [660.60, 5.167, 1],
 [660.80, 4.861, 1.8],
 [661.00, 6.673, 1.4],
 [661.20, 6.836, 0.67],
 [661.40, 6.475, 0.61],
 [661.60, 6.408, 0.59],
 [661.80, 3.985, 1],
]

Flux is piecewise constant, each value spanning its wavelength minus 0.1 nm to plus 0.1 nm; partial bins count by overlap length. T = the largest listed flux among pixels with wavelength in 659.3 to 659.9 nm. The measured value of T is 6.676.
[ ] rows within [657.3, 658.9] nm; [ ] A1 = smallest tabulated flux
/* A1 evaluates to 5.083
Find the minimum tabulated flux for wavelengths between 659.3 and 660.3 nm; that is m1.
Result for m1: 3.943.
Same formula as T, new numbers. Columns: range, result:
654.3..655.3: 6.245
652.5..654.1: 6.847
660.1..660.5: 8.554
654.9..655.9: 5.829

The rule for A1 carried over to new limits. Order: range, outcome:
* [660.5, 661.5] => 4.861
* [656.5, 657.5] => 4.757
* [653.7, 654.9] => 5.017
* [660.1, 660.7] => 5.167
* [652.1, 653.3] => 4.889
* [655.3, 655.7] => 4.271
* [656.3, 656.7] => 4.568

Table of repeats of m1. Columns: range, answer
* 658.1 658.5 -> 6.819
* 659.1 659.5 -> 4.978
